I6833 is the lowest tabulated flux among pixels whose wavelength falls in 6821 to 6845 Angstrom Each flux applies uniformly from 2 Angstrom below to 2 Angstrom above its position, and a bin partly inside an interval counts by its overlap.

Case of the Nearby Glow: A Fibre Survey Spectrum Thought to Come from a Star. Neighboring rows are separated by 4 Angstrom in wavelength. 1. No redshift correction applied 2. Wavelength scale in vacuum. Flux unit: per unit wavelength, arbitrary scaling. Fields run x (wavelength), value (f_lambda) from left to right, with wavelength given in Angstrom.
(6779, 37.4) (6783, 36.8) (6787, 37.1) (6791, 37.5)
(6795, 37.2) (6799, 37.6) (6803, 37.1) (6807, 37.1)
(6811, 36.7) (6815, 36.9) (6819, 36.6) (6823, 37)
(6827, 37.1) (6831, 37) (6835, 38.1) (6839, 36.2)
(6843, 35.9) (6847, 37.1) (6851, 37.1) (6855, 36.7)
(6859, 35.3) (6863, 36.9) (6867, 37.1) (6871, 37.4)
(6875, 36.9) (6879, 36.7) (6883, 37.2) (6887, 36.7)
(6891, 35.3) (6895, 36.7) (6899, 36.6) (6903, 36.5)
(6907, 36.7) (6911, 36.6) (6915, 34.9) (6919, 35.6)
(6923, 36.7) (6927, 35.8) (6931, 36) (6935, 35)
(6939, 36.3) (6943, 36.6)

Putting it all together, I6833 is 35.9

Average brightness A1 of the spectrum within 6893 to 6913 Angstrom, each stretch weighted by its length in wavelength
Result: 36.6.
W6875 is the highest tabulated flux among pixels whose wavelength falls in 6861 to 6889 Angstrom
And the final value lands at 37.4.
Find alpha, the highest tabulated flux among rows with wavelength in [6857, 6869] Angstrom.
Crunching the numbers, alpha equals 37.1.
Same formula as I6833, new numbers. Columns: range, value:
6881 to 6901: 35.3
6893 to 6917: 34.9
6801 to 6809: 37.1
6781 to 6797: 36.8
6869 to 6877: 36.9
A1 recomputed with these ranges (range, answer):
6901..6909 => 36.6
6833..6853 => 36.9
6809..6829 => 36.9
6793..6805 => 37.3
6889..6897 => 36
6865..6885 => 37.1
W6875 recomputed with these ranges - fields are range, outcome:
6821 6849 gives 38.1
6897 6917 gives 36.7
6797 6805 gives 37.6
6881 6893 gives 37.2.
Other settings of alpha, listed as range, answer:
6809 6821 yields 36.9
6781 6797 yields 37.5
